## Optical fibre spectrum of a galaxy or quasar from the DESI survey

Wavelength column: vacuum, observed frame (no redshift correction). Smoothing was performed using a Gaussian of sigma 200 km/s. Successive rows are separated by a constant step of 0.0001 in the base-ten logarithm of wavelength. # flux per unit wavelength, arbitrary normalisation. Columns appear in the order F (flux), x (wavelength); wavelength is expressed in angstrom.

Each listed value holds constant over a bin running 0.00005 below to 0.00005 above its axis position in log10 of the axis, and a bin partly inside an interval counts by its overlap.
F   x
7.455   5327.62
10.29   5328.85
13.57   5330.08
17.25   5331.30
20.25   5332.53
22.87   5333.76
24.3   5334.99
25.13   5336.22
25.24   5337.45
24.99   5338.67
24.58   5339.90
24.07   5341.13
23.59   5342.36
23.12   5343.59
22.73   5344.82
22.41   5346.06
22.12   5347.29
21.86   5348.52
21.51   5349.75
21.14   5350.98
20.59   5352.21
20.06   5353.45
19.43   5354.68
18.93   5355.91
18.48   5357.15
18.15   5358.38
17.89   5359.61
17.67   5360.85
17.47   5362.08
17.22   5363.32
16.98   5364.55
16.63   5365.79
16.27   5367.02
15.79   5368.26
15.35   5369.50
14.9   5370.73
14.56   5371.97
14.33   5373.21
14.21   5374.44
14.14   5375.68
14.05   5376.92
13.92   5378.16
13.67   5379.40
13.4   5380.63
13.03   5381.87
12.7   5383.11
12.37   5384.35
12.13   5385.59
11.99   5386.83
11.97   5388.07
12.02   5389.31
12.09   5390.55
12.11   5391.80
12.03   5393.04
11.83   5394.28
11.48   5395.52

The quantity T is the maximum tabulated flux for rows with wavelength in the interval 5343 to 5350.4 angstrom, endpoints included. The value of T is 23.12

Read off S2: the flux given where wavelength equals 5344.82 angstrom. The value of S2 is 22.73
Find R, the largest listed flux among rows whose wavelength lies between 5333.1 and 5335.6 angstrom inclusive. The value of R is 24.3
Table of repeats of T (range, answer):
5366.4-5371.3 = 16.27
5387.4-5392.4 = 12.11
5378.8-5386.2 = 13.67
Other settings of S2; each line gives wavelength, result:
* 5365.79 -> 16.63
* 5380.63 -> 13.4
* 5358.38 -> 18.15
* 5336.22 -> 25.13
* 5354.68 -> 19.43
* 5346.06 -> 22.41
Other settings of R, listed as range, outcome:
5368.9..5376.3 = 15.35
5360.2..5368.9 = 17.67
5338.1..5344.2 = 24.99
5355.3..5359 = 18.93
